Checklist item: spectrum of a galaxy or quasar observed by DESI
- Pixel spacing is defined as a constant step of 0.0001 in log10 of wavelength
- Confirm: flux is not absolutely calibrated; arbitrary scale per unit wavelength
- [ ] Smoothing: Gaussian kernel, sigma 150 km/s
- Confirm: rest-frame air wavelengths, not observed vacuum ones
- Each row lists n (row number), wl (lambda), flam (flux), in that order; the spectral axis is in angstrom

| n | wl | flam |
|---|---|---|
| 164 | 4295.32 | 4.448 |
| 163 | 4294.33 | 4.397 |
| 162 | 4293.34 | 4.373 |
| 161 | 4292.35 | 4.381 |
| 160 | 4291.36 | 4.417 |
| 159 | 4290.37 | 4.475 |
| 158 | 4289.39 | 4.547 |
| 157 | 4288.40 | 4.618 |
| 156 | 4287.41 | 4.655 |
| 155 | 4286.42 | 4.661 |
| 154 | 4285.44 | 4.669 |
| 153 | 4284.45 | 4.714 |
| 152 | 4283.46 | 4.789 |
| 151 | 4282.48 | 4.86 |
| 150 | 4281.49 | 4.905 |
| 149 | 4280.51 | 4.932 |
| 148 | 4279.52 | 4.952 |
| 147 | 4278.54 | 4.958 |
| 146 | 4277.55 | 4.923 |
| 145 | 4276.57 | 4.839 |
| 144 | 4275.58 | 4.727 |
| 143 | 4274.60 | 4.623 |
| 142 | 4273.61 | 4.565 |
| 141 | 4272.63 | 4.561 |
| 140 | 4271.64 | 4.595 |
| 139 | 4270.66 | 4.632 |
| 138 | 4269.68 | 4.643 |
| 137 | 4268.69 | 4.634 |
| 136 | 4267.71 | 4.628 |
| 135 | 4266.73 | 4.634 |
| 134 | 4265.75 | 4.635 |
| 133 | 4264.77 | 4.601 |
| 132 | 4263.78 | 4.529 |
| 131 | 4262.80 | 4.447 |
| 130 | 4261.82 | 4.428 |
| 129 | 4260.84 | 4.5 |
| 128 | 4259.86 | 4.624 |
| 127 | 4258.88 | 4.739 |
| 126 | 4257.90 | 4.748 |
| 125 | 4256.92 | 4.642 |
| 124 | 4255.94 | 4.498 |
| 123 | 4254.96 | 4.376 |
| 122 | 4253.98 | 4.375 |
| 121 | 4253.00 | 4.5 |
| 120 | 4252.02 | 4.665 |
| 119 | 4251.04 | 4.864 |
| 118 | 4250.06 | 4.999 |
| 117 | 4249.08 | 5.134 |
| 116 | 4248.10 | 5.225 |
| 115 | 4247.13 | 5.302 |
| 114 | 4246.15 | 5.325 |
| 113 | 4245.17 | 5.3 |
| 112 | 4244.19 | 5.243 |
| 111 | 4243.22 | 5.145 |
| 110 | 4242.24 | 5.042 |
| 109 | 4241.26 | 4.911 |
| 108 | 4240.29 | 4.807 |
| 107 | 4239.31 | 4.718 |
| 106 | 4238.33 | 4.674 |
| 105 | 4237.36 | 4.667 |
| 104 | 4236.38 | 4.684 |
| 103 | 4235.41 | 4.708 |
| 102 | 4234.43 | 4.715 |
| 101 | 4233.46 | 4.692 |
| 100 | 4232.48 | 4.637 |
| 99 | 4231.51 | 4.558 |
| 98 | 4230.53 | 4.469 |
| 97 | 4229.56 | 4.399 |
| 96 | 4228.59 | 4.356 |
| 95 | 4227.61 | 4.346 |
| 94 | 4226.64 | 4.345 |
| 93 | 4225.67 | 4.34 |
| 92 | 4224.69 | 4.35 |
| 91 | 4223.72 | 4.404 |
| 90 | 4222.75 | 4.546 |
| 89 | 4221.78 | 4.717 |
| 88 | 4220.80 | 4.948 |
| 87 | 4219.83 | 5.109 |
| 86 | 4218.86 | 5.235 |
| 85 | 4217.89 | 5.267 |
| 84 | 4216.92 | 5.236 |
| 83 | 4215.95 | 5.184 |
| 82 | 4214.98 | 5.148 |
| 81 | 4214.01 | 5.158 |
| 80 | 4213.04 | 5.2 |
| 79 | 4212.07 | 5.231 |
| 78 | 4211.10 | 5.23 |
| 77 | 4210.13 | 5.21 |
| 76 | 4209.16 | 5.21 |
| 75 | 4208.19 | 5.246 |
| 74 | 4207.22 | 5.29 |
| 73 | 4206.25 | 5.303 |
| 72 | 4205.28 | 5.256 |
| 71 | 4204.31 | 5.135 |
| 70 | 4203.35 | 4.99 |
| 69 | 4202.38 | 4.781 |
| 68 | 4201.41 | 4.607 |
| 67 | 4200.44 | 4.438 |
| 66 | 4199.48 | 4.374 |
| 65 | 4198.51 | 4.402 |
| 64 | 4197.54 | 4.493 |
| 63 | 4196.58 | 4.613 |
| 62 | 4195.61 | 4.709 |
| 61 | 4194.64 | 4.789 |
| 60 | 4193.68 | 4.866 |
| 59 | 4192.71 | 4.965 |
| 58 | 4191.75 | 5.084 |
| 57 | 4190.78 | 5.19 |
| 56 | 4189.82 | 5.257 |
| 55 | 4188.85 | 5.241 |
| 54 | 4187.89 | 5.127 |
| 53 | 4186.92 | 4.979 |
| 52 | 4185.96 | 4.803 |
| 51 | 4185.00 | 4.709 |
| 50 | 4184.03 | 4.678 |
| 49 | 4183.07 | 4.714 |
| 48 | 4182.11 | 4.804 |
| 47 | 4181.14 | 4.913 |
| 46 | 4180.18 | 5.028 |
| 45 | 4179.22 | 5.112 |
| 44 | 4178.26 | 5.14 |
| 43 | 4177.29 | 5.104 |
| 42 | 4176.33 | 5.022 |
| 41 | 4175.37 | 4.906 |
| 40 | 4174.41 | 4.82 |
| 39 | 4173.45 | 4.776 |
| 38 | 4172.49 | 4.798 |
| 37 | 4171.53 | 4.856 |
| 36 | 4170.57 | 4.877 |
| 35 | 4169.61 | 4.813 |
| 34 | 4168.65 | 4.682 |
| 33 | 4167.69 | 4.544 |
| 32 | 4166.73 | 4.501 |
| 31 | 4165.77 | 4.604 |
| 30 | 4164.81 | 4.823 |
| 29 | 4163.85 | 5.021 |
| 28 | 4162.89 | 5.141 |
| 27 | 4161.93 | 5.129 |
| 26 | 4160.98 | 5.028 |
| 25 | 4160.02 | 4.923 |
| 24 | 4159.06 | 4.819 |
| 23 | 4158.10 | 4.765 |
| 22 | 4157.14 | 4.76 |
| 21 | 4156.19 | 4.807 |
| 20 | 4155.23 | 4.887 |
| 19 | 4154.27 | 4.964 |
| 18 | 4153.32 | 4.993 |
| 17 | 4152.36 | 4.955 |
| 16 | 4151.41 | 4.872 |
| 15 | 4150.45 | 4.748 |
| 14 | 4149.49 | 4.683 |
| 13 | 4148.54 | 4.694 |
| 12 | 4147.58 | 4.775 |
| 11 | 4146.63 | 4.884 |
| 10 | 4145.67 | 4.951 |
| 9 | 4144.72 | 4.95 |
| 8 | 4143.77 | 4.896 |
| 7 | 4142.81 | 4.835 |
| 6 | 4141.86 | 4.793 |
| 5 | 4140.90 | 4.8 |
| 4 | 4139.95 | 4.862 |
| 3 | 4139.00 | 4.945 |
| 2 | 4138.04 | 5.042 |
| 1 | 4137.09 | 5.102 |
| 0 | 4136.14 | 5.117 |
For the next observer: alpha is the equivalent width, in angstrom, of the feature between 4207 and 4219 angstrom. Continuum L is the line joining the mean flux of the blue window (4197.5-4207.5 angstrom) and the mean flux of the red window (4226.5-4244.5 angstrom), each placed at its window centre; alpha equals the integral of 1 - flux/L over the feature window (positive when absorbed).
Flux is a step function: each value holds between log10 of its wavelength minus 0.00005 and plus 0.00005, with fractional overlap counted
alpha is -1.1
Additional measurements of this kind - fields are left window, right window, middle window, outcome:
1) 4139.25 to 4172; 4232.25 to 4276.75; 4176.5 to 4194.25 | -0.6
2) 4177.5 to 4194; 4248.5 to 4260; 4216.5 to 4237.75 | 0.6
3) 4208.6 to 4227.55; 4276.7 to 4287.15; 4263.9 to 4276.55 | 0.6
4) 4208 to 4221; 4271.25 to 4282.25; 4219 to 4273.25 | 3.1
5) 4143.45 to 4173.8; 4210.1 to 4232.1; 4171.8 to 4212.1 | -0.9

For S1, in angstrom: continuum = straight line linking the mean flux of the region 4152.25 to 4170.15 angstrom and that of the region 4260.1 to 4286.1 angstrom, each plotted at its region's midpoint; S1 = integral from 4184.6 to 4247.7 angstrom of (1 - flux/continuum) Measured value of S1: -1.5 angstrom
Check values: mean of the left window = 4.85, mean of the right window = 4.69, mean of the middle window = 4.88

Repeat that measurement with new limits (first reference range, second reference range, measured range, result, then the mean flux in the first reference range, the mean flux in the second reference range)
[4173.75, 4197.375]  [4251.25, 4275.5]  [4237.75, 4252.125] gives -1.13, 4.93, 4.58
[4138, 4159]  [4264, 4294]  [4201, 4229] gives -1.10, 4.85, 4.67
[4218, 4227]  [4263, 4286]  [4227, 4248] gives -0.44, 4.7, 4.72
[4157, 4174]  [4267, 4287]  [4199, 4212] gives -0.59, 4.83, 4.74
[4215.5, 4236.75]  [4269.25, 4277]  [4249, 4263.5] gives 0.13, 4.69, 4.65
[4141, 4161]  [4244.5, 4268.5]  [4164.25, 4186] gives -0.02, 4.85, 4.74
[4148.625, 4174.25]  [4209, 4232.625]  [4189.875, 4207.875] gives -0.11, 4.84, 4.83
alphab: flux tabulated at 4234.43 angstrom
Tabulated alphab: 4.715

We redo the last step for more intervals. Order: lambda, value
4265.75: 4.635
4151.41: 4.872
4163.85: 5.021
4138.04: 5.042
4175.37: 4.906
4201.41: 4.607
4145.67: 4.951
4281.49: 4.905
